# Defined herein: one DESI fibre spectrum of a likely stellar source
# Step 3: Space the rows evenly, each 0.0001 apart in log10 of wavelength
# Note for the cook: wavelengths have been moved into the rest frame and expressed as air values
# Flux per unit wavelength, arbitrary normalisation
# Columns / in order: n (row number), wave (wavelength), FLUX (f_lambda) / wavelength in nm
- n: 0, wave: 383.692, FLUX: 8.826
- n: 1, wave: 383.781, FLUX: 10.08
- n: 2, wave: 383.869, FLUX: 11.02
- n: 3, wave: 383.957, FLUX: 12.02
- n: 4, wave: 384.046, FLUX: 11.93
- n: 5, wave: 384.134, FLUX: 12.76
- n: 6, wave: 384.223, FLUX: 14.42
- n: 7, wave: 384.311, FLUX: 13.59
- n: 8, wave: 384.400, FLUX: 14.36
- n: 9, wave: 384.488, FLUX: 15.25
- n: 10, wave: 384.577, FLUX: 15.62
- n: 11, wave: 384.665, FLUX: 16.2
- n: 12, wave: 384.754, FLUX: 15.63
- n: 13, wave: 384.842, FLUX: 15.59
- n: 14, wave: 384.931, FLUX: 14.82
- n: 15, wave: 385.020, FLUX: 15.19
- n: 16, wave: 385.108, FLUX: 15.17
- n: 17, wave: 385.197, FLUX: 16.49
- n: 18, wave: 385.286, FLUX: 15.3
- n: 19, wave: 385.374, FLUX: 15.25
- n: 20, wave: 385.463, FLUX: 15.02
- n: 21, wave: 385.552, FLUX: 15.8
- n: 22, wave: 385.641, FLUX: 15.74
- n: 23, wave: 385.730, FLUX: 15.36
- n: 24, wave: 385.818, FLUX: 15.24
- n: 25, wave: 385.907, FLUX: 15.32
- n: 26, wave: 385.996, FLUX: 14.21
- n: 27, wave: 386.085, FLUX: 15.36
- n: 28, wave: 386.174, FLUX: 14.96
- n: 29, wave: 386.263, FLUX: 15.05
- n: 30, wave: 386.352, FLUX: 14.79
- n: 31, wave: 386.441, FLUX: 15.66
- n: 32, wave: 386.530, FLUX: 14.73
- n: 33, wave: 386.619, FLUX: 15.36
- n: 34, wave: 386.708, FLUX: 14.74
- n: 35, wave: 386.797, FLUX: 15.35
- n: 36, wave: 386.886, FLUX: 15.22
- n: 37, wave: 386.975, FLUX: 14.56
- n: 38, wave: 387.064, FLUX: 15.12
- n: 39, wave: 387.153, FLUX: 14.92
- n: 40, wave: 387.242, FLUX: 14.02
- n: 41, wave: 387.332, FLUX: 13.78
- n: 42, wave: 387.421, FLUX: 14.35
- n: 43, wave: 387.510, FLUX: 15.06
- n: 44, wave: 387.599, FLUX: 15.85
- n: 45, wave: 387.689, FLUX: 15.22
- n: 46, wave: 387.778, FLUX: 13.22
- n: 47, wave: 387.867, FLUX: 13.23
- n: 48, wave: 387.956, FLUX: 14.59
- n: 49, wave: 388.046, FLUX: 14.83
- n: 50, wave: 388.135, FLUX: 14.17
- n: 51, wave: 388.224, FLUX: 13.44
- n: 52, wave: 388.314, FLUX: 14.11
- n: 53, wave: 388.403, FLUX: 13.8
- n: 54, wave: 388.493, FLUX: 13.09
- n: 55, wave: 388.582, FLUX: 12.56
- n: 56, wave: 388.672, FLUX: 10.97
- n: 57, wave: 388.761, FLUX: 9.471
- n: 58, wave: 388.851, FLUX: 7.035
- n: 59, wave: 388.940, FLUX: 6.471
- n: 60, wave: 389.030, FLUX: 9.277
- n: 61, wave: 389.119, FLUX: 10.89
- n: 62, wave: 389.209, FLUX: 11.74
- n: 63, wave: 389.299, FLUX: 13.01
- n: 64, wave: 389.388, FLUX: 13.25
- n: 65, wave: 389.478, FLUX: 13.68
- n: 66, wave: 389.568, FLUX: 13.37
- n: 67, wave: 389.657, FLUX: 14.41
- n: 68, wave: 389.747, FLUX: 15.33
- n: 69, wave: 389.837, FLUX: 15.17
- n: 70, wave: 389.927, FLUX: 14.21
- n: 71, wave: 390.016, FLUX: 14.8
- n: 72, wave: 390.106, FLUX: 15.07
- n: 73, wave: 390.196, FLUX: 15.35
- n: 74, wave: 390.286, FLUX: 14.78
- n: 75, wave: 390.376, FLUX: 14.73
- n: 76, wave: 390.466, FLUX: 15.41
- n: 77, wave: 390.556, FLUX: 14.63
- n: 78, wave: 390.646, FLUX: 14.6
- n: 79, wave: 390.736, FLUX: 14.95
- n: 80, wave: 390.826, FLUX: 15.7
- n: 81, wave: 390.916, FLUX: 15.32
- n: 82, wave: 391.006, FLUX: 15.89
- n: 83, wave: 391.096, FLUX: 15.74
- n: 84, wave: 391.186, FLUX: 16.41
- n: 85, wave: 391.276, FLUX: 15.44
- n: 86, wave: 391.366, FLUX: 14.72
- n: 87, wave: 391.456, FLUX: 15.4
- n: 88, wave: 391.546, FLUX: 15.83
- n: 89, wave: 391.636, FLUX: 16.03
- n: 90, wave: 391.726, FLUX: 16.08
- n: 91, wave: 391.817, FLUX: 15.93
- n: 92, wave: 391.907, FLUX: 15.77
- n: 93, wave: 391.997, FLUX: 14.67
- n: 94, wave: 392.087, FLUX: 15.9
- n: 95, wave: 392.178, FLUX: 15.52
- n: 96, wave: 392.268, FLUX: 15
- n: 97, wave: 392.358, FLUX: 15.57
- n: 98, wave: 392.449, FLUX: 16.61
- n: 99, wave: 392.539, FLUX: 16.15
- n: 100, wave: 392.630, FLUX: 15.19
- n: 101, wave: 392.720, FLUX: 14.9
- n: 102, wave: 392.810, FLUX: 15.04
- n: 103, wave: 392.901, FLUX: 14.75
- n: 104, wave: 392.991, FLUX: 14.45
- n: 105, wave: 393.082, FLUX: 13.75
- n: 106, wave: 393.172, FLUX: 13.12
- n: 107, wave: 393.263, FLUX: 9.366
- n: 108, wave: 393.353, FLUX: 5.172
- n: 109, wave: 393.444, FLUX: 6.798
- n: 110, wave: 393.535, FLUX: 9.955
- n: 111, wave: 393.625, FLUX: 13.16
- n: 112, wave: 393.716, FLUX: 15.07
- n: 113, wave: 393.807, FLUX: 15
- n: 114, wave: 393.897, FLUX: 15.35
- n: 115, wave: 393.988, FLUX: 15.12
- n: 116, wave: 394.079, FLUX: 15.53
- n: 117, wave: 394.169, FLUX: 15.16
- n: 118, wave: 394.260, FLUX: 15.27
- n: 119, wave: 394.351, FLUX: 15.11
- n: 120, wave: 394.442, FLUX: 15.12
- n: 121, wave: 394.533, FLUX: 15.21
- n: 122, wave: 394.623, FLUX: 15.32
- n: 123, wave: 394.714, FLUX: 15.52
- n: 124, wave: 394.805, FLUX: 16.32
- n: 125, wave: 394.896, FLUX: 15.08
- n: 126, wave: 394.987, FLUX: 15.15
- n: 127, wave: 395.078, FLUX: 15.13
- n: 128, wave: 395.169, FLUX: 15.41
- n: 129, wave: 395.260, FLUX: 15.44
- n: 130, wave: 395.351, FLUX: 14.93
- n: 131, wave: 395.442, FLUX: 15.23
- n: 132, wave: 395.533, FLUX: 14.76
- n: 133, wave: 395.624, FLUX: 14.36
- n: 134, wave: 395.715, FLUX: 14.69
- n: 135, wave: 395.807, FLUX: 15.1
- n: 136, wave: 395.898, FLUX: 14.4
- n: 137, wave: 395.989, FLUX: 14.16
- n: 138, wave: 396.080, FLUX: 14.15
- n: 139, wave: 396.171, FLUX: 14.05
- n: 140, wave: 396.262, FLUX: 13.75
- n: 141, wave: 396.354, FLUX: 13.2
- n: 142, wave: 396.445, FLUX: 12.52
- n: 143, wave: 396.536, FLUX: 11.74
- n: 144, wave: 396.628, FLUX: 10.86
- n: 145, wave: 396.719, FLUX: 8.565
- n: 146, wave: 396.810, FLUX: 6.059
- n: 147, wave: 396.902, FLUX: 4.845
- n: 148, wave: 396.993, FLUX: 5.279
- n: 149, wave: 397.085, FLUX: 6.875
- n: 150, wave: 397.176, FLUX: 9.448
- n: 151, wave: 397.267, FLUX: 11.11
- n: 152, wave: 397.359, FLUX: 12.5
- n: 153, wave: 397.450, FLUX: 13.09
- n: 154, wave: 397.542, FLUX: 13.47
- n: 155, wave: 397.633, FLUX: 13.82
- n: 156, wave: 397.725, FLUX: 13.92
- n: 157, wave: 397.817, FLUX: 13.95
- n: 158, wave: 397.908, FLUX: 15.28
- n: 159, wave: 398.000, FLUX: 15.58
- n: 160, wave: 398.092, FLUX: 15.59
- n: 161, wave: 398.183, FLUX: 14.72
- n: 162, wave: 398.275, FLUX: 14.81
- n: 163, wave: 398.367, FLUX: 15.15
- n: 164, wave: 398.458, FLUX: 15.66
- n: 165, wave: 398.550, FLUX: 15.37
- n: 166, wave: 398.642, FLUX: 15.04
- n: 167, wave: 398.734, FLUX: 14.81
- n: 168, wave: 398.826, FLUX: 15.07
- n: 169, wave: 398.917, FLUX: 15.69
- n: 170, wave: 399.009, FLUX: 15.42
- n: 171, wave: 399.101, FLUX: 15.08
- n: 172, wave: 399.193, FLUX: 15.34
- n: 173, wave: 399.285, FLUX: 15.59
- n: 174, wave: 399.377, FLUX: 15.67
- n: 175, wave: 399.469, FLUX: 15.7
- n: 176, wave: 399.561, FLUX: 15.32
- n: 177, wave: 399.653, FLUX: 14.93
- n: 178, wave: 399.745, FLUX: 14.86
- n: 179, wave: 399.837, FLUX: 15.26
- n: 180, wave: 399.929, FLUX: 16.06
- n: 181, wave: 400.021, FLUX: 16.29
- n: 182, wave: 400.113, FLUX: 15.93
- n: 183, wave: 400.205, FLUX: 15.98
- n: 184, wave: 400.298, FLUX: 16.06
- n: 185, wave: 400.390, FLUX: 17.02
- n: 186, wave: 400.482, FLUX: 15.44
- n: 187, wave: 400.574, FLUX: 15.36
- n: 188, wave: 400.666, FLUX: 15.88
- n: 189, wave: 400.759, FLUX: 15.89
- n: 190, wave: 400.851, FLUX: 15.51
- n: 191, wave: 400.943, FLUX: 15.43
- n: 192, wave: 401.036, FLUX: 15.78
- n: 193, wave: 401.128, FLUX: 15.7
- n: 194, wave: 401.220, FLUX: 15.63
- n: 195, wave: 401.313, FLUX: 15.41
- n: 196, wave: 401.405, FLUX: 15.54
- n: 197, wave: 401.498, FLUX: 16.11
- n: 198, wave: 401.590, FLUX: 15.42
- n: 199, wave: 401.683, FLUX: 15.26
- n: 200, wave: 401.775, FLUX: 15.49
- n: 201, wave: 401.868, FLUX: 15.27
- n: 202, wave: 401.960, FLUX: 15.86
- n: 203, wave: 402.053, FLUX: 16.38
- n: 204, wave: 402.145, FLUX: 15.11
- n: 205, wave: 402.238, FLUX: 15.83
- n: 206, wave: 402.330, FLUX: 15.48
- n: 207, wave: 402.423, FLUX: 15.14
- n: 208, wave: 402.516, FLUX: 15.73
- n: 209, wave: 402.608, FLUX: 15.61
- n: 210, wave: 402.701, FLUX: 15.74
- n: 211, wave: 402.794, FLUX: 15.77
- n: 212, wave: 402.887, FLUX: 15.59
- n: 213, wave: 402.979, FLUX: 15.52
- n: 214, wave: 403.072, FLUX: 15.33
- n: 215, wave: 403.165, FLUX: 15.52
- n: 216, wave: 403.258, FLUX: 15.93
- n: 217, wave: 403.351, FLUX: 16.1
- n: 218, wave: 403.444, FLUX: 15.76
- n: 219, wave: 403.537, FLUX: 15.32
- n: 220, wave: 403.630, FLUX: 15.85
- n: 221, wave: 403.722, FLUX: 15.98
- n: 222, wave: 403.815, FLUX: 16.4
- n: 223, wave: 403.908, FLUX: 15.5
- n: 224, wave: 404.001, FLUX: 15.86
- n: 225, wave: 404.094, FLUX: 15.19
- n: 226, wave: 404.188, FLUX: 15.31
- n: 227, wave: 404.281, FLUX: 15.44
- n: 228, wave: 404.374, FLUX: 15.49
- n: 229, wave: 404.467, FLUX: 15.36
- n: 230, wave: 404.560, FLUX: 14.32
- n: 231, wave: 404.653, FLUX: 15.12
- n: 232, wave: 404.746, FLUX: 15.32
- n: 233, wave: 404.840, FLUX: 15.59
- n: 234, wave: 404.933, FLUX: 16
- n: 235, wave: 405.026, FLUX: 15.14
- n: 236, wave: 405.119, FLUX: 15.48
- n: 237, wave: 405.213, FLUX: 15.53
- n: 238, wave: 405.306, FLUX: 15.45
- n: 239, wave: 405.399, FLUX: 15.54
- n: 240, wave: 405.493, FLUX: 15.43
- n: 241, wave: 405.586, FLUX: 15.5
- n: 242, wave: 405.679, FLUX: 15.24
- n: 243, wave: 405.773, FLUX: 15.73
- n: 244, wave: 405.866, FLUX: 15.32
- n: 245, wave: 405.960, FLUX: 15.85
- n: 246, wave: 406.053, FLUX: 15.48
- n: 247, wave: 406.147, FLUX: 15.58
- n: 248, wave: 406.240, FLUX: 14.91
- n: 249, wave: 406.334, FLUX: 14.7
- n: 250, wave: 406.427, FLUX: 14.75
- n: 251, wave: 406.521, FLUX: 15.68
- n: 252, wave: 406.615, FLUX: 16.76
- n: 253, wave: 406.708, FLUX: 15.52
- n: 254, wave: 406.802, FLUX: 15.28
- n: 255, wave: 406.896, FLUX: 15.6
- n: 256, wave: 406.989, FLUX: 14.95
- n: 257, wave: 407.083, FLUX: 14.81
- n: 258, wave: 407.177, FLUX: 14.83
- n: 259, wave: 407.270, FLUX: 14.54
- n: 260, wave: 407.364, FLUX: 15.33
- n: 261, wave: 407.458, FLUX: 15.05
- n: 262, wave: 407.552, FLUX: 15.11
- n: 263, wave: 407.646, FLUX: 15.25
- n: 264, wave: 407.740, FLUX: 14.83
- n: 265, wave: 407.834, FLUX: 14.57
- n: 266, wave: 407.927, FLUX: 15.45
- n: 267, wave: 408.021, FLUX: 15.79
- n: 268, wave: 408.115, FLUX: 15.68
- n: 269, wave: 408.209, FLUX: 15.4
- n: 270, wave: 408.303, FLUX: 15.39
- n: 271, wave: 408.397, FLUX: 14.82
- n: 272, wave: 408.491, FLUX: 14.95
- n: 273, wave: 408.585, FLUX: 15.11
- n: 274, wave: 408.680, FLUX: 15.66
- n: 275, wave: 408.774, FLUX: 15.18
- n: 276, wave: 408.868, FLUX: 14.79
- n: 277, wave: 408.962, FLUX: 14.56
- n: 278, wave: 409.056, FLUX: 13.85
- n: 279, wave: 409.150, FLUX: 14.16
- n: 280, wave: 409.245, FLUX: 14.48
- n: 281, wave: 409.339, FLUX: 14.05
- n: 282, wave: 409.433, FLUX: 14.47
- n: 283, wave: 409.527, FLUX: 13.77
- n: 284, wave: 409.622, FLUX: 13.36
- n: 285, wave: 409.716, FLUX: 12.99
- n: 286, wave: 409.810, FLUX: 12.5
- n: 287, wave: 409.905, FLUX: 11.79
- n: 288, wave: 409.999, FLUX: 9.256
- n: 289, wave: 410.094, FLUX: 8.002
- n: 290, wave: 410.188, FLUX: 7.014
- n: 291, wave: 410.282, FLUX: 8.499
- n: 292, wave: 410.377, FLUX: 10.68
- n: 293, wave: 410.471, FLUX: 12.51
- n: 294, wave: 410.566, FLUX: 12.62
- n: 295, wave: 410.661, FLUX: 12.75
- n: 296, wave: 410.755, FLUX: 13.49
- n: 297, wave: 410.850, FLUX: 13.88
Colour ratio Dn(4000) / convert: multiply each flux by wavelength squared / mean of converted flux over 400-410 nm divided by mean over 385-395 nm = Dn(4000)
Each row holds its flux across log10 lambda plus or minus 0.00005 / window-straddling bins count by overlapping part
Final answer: 1.1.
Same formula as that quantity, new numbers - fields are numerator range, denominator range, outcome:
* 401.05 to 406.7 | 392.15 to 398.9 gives 1.19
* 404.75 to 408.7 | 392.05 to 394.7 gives 1.16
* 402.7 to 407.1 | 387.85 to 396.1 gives 1.17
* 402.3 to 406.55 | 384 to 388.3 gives 1.15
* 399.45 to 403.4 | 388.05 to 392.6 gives 1.17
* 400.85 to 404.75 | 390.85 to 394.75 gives 1.12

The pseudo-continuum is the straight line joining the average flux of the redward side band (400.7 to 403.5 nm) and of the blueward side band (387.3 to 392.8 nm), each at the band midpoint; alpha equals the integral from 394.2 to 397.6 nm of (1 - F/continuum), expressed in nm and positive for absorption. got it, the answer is 0.42 nm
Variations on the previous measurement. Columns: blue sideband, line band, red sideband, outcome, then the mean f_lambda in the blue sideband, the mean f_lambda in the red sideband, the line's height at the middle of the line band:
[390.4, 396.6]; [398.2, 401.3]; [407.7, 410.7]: -0.314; 14.6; 13.4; 14.1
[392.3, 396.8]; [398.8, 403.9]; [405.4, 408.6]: -0.340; 13.9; 15.3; 14.7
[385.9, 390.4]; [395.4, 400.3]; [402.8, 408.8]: 0.317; 13.8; 15.4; 14.7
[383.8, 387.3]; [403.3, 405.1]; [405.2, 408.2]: -0.033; 14.8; 15.3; 15.3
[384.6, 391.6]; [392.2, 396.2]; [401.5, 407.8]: 0.119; 14.4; 15.5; 14.8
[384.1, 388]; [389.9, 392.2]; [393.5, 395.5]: -0.060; 14.9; 15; 15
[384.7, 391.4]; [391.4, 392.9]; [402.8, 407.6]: -0.102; 14.3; 15.4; 14.6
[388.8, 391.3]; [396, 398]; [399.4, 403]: 0.462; 13.8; 15.7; 14.9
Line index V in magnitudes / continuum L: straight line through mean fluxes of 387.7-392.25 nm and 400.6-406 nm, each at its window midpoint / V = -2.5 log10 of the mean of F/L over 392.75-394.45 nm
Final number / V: 0.094 mag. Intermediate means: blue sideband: 14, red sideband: 15.6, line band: 13.3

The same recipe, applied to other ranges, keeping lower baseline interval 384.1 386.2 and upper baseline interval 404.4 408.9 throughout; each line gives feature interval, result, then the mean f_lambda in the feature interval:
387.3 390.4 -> 0.15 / 13.3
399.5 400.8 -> -0.03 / 15.7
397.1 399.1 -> 0.08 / 14.2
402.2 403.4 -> -0.03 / 15.6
